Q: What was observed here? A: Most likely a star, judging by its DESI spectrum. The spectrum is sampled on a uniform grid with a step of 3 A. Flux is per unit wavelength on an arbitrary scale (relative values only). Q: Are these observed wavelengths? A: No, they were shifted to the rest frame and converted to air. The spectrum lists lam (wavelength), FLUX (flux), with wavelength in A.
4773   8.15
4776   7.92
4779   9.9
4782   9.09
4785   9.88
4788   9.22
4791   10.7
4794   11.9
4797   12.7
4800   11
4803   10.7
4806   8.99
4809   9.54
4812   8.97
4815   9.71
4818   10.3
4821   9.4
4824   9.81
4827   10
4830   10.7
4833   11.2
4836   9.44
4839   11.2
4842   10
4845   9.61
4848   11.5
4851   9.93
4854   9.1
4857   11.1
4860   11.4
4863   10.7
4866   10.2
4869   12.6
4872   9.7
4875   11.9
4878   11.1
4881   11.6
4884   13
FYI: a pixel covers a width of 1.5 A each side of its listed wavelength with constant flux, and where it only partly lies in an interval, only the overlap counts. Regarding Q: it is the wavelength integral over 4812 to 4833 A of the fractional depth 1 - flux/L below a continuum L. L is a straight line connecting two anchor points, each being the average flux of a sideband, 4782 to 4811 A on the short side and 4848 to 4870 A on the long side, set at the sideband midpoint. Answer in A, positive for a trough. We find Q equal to 1.09 A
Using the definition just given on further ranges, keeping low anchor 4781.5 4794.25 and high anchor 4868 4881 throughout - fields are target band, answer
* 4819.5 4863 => 2.04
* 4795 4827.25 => 0.81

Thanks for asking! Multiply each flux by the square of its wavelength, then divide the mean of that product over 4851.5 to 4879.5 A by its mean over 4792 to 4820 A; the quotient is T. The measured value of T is 1.07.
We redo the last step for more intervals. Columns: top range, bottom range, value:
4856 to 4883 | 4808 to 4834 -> 1.15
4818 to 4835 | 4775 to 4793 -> 1.09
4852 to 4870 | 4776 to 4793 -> 1.15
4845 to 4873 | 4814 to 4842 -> 1.06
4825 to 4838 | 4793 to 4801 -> 0.88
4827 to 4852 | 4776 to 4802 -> 1.02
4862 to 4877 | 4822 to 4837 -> 1.10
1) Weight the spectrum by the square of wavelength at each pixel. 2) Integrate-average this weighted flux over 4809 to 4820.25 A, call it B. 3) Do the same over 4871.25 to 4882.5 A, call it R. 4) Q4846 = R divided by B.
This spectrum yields 1.19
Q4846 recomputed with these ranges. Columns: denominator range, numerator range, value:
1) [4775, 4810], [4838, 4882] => 1.09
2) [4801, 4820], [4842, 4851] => 1.08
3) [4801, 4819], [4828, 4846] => 1.08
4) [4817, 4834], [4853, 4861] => 1.05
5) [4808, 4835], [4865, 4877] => 1.14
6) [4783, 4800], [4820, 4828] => 0.91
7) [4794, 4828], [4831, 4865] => 1.04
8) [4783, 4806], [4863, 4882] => 1.07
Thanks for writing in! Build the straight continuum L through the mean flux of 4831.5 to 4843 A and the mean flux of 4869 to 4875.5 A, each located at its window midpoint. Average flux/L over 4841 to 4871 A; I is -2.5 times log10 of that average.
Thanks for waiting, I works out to 0.02 mag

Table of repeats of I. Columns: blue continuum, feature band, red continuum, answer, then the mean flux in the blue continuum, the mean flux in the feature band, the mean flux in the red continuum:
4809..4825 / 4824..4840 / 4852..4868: -0.051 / 9.62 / 10.4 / 10.5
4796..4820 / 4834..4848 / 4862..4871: 0.046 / 10.2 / 10.3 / 11.1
